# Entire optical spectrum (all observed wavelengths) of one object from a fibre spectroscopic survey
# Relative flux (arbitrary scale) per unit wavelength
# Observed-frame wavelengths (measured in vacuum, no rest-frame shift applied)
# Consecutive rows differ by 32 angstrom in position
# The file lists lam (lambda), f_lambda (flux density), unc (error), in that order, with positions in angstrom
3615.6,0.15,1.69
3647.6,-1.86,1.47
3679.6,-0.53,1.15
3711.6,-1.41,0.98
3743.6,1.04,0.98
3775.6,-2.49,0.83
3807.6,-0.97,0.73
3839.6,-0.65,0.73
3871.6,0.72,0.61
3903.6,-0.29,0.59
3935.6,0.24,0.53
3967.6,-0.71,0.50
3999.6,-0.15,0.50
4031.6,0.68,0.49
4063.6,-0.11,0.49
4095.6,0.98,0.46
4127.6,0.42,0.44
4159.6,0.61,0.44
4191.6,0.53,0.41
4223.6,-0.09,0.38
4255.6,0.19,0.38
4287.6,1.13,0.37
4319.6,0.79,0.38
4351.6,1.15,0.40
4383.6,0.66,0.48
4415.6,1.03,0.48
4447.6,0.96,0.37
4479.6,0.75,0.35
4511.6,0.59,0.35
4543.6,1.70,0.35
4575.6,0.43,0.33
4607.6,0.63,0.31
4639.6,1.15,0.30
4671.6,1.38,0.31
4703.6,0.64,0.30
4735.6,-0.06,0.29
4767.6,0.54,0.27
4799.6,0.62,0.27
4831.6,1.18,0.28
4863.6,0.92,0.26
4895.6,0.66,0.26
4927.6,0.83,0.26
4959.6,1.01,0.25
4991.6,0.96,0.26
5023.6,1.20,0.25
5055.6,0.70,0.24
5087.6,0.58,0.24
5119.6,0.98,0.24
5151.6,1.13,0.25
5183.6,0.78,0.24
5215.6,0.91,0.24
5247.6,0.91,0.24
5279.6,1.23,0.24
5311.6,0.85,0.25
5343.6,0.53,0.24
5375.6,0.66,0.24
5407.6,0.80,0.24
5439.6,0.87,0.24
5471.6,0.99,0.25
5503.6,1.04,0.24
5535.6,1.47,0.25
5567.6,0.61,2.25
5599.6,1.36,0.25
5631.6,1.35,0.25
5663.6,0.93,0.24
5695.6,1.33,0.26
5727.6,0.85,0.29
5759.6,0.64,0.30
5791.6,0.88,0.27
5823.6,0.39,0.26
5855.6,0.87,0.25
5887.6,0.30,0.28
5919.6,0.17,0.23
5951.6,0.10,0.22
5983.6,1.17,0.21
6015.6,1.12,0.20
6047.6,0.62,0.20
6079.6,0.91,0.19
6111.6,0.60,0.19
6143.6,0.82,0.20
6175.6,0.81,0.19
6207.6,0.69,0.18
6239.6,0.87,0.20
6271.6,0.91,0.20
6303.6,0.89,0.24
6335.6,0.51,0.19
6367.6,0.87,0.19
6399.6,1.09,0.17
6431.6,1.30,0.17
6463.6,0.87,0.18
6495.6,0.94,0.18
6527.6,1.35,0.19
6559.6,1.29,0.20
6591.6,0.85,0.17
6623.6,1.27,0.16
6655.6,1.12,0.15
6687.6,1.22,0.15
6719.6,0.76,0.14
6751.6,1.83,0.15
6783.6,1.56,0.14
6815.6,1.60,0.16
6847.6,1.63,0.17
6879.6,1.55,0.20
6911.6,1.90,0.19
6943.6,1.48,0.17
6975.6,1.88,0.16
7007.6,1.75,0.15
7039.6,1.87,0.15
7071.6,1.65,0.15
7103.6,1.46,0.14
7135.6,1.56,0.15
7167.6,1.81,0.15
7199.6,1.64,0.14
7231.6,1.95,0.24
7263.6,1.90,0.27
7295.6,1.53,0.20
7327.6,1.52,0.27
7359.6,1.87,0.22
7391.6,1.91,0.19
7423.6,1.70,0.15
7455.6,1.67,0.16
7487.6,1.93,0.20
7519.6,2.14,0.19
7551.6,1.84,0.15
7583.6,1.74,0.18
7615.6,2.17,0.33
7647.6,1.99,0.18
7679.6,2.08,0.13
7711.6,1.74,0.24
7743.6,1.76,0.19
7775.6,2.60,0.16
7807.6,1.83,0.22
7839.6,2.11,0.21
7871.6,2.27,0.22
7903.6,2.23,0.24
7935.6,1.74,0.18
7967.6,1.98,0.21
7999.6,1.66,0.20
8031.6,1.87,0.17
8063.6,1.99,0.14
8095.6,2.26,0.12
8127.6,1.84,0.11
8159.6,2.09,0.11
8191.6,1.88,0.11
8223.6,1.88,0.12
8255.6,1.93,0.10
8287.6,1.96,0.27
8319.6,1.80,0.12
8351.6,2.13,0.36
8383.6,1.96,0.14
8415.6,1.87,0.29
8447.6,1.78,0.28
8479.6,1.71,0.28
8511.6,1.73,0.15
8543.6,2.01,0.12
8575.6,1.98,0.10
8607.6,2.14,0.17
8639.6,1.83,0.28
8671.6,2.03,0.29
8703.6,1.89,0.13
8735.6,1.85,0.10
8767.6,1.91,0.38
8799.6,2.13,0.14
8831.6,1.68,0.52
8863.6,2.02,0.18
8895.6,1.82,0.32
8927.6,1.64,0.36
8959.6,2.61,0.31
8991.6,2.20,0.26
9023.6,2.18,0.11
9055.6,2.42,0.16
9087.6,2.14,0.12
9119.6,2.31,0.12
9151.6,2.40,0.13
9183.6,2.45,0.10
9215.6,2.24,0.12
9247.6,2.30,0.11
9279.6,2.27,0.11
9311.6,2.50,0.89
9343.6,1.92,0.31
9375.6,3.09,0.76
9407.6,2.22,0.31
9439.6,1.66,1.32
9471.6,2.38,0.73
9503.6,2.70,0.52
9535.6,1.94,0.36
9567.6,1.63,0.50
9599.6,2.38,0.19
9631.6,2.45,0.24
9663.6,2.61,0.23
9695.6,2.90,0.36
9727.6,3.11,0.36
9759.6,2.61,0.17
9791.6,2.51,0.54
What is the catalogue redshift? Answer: 0.691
